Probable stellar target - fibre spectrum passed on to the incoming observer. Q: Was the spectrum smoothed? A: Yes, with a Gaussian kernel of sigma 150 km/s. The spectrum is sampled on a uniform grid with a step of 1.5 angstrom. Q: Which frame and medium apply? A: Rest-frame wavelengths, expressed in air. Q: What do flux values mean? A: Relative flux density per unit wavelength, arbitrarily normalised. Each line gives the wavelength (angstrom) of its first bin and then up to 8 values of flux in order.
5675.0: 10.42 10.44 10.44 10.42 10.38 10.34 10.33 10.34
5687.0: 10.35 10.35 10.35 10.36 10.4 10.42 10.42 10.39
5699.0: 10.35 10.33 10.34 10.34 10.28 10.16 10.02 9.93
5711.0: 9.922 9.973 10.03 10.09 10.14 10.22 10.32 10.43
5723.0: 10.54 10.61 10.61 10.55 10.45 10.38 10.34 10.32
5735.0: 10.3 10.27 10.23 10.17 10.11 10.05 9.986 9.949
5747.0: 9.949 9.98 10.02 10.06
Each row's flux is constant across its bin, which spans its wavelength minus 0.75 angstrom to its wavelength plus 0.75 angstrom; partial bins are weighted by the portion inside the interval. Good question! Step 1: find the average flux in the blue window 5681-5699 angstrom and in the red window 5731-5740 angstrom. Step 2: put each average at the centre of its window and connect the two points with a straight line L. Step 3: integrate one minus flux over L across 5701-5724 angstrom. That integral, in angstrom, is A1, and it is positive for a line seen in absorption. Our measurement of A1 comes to 0.3 angstrom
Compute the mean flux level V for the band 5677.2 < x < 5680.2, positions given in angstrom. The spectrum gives 10.4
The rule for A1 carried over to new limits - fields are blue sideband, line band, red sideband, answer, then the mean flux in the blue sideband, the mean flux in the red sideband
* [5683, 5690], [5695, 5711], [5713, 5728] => 0.2 angstrom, 10.3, 10.3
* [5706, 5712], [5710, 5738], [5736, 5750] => -0.7 angstrom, 10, 10.1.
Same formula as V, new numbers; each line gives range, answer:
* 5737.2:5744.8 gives 10.1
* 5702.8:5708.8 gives 10.2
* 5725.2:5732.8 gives 10.5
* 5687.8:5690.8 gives 10.4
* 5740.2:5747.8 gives 10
